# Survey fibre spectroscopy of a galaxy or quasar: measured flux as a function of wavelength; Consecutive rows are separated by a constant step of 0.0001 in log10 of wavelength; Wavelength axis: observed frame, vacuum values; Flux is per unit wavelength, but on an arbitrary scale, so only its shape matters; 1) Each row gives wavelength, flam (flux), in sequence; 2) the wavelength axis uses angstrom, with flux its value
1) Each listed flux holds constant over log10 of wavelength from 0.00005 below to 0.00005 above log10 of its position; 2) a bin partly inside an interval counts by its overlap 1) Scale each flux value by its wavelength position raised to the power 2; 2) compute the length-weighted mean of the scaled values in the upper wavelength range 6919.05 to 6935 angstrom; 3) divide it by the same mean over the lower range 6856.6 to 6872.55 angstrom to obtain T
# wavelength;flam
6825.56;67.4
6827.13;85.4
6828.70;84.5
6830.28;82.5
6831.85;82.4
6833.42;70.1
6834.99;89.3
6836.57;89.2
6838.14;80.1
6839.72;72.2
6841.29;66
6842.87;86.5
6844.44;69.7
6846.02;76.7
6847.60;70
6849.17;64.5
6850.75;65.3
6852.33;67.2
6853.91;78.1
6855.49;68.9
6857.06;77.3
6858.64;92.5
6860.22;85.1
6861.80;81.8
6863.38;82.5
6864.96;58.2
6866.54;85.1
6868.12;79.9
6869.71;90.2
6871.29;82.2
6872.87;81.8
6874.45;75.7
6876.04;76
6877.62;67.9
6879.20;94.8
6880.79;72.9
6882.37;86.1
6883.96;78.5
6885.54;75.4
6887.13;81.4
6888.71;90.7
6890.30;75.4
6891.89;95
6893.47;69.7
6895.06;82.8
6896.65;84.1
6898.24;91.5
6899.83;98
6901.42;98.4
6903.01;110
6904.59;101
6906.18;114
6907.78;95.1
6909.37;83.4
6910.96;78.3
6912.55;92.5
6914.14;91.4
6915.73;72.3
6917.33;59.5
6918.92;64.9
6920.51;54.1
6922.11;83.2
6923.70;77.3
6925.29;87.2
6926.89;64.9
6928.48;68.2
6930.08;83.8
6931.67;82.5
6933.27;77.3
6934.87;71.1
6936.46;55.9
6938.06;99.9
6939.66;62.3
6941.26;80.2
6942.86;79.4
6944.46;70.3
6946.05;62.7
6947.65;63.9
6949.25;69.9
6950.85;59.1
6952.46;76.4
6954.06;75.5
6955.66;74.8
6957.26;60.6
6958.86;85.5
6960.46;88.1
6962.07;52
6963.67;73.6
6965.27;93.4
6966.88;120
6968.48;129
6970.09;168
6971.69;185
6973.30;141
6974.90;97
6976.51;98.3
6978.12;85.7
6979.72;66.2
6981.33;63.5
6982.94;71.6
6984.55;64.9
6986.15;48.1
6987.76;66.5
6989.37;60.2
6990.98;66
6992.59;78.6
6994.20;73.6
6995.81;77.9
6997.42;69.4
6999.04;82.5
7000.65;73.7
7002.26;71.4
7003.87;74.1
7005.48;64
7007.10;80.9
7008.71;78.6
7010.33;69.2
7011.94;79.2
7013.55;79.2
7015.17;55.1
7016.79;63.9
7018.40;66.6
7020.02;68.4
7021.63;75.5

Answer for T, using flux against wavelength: 0.93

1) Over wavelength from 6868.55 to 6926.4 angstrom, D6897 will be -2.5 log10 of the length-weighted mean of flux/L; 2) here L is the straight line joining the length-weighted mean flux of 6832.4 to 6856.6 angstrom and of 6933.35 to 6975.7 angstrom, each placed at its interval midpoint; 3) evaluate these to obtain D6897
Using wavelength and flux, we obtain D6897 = -0.03 mag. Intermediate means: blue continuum 74.4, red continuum 88.1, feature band 83.6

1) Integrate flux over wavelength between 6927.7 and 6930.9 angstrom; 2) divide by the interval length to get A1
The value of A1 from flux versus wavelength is 76.1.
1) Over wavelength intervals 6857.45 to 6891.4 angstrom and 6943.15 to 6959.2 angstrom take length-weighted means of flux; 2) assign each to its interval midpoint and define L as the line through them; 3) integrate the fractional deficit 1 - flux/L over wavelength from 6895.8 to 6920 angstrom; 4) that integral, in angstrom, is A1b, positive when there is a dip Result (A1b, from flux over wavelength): -3.97 angstrom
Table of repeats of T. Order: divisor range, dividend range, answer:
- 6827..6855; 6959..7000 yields 1.21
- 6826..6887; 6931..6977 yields 1.16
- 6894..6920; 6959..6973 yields 1.31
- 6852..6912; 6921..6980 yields 1.04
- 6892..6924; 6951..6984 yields 1.12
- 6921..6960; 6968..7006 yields 1.18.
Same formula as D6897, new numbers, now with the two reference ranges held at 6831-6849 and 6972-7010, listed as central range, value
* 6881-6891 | -0.05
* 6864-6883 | -0.03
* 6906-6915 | -0.17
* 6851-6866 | 0.01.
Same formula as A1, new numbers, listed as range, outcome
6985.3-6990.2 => 58.5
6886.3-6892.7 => 85.5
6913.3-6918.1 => 74.6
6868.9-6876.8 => 81.1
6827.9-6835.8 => 81.8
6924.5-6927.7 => 76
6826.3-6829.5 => 84.6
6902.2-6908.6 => 105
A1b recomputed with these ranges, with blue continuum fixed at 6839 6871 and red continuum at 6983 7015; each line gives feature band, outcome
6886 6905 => -3.75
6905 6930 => -1.90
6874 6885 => -0.54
